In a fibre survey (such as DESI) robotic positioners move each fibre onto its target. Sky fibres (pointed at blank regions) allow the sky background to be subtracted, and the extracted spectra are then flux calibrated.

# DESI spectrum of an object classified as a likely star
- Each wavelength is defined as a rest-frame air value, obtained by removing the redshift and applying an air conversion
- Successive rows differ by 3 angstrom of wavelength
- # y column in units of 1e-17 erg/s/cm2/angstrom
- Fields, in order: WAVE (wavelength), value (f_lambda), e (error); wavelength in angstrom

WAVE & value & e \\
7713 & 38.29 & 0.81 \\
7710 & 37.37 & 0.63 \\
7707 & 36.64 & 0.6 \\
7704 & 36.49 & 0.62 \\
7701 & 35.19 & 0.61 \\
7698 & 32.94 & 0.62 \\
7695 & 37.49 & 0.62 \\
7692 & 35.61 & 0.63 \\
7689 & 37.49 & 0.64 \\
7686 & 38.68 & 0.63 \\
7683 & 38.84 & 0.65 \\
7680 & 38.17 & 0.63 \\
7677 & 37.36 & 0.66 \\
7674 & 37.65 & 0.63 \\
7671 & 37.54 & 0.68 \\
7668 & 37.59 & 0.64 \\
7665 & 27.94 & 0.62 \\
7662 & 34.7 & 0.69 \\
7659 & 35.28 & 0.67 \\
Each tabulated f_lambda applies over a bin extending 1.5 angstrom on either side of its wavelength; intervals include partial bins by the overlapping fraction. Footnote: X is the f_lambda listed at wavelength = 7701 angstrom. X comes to 35.19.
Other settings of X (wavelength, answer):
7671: 37.54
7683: 38.84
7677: 37.36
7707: 36.64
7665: 27.94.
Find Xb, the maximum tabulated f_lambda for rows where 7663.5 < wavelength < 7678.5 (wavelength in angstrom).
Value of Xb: 37.65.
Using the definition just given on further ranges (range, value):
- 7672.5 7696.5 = 38.84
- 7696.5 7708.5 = 36.64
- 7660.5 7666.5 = 34.7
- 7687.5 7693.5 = 37.49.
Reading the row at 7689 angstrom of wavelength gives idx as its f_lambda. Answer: 37.49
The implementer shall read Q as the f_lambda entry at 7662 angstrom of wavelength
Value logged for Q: 34.7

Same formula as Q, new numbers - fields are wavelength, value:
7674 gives 37.65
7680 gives 38.17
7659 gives 35.28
